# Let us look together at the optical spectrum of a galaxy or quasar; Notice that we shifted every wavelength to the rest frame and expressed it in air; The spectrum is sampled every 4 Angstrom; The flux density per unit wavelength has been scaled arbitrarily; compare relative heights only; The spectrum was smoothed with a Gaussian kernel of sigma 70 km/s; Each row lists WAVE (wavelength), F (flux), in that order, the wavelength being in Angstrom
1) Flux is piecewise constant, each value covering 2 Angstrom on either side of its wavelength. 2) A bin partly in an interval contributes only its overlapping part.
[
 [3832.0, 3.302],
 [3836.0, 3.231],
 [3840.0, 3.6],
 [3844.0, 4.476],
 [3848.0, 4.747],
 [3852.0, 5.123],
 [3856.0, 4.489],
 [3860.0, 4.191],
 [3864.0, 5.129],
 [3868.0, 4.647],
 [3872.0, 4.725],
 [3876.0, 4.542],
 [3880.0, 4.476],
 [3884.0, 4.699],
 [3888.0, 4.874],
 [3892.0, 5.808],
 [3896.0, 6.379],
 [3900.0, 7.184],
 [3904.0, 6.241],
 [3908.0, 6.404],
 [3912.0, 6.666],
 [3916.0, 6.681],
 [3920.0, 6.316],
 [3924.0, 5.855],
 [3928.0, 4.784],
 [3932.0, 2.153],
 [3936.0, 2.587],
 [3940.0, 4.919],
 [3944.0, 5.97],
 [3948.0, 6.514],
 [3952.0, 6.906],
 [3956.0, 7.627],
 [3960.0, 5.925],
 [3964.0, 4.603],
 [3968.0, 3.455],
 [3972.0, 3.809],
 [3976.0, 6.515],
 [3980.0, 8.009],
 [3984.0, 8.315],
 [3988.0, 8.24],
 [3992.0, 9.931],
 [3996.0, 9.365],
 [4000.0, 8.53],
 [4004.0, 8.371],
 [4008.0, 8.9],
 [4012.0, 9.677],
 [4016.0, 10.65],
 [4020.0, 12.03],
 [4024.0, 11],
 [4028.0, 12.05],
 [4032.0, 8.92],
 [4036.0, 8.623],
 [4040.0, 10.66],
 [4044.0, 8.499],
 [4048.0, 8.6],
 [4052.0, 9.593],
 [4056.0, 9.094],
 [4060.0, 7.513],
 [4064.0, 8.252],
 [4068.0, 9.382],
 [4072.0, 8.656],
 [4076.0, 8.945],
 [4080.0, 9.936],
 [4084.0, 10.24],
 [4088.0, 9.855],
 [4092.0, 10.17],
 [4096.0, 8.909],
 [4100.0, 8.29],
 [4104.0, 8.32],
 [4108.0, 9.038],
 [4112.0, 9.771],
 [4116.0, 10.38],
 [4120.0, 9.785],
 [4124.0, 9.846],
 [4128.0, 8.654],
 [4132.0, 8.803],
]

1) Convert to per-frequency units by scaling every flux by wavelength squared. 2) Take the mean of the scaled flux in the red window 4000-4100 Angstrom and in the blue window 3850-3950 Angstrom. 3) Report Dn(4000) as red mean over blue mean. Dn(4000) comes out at 1.9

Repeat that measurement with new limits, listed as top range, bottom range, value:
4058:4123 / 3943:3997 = 1.45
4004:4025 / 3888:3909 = 1.73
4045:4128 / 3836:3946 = 2.00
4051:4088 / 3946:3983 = 1.60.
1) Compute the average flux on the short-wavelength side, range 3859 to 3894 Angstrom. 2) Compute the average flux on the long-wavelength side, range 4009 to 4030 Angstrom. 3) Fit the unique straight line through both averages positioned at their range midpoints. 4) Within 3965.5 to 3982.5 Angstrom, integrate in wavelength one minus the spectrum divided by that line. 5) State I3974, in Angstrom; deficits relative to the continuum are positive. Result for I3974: 6.7 Angstrom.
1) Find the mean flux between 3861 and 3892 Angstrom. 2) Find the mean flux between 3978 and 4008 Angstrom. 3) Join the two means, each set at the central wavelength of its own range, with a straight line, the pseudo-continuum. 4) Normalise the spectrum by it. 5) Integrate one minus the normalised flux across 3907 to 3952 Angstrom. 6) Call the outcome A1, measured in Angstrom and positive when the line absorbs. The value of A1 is 7.6 Angstrom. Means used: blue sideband 4.78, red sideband 8.69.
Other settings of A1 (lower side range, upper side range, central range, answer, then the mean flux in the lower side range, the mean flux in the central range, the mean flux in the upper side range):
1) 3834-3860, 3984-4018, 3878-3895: 1.5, 4.27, 5.05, 9.16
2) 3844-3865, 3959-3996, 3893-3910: -3.3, 4.69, 6.51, 6.7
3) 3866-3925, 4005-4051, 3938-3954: 2.7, 5.7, 6.08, 9.92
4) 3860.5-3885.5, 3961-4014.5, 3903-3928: -2.3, 4.67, 6.24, 7.52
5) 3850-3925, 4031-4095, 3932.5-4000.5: 7.8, 5.49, 6.4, 9.18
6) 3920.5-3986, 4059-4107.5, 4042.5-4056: -1.3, 5.52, 8.94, 9.07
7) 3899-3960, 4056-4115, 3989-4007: -4.4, 5.77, 9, 9.11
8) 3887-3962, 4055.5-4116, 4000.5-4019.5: -4.9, 5.79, 9.54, 9.13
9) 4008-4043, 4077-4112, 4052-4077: 2.7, 10.3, 8.7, 9.36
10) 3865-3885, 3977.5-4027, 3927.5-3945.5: 7.8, 4.64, 3.97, 9.44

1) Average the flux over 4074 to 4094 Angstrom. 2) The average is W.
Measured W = 9.83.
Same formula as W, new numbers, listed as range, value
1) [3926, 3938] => 3.17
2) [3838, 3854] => 4.49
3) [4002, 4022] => 9.93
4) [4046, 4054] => 9.1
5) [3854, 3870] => 4.61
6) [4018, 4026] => 11.5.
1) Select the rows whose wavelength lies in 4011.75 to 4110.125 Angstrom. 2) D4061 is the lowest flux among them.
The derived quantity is 7.513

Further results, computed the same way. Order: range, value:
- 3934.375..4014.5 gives 2.587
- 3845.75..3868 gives 4.191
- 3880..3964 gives 2.153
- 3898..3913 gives 6.241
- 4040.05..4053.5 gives 8.499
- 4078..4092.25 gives 9.855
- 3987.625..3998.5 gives 8.24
